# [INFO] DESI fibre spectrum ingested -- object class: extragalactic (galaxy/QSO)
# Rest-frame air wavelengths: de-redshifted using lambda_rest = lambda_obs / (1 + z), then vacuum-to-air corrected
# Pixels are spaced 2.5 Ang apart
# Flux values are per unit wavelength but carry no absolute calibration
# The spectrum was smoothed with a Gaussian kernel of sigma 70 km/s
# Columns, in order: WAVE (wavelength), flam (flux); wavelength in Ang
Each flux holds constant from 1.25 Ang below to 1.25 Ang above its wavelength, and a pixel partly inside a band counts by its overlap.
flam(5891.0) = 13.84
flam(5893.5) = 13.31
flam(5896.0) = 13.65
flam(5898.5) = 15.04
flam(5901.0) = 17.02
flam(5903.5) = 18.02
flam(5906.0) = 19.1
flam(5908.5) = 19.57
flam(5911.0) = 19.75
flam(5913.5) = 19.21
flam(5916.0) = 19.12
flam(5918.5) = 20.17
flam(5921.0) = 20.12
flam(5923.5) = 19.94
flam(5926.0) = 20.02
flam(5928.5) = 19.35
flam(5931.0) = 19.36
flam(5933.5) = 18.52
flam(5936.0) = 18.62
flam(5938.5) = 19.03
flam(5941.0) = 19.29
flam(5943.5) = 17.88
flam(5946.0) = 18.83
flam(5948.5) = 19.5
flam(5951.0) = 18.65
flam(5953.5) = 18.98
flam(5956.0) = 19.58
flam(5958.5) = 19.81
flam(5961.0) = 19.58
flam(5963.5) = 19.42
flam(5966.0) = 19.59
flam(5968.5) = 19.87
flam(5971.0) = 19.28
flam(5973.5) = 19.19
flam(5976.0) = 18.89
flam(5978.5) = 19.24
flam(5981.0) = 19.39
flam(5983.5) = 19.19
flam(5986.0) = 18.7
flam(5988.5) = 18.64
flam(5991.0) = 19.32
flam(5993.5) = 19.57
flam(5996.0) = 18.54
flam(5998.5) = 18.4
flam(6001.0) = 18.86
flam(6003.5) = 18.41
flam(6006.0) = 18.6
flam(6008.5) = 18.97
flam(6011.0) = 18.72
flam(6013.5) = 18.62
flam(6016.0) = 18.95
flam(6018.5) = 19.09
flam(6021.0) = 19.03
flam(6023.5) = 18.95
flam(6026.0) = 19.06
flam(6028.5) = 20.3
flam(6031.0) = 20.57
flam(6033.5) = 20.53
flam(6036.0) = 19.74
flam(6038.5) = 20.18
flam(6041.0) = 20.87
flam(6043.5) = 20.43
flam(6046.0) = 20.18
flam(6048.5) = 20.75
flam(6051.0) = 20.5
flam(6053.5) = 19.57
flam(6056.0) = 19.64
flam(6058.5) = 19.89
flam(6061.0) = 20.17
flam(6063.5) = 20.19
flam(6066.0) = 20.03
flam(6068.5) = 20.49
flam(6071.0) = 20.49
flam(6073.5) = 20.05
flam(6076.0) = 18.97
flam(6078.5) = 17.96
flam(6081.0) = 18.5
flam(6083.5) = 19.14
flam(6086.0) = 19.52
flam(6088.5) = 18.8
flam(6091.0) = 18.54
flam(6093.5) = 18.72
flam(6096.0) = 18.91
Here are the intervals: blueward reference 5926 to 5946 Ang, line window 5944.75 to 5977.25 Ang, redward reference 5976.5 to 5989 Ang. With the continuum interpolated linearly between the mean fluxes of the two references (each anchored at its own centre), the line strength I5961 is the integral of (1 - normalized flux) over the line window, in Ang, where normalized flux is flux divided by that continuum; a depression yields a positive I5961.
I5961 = -0.6 Ang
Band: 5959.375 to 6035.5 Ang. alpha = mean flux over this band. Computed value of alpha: 19.2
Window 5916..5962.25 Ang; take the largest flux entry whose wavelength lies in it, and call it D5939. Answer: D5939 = 20.17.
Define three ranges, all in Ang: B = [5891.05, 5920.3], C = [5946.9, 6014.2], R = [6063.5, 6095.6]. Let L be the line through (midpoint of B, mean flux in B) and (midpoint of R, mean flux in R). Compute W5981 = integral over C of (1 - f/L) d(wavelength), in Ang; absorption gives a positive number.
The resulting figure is -3.0 Ang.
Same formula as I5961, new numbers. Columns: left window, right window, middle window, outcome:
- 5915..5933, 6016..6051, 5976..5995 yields 0.7 Ang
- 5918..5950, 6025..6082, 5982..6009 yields 1.1 Ang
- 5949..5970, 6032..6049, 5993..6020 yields 1.6 Ang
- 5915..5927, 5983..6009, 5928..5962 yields 0.8 Ang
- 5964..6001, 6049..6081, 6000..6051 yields -0.2 Ang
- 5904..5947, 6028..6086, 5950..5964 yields 0.1 Ang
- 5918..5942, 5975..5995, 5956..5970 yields -0.3 Ang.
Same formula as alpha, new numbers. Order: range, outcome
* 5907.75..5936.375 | 19.5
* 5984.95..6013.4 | 18.8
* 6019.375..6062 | 20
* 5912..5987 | 19.3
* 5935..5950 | 18.9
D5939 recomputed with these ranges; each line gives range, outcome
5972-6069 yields 20.87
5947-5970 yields 19.87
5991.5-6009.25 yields 19.57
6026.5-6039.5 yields 20.57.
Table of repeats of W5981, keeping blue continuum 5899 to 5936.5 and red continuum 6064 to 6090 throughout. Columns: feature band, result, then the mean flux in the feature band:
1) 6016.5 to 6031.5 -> -0.1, 19.4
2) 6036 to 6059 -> -1.0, 20.2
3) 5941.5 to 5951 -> 0.2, 18.8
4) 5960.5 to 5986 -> -0.1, 19.3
